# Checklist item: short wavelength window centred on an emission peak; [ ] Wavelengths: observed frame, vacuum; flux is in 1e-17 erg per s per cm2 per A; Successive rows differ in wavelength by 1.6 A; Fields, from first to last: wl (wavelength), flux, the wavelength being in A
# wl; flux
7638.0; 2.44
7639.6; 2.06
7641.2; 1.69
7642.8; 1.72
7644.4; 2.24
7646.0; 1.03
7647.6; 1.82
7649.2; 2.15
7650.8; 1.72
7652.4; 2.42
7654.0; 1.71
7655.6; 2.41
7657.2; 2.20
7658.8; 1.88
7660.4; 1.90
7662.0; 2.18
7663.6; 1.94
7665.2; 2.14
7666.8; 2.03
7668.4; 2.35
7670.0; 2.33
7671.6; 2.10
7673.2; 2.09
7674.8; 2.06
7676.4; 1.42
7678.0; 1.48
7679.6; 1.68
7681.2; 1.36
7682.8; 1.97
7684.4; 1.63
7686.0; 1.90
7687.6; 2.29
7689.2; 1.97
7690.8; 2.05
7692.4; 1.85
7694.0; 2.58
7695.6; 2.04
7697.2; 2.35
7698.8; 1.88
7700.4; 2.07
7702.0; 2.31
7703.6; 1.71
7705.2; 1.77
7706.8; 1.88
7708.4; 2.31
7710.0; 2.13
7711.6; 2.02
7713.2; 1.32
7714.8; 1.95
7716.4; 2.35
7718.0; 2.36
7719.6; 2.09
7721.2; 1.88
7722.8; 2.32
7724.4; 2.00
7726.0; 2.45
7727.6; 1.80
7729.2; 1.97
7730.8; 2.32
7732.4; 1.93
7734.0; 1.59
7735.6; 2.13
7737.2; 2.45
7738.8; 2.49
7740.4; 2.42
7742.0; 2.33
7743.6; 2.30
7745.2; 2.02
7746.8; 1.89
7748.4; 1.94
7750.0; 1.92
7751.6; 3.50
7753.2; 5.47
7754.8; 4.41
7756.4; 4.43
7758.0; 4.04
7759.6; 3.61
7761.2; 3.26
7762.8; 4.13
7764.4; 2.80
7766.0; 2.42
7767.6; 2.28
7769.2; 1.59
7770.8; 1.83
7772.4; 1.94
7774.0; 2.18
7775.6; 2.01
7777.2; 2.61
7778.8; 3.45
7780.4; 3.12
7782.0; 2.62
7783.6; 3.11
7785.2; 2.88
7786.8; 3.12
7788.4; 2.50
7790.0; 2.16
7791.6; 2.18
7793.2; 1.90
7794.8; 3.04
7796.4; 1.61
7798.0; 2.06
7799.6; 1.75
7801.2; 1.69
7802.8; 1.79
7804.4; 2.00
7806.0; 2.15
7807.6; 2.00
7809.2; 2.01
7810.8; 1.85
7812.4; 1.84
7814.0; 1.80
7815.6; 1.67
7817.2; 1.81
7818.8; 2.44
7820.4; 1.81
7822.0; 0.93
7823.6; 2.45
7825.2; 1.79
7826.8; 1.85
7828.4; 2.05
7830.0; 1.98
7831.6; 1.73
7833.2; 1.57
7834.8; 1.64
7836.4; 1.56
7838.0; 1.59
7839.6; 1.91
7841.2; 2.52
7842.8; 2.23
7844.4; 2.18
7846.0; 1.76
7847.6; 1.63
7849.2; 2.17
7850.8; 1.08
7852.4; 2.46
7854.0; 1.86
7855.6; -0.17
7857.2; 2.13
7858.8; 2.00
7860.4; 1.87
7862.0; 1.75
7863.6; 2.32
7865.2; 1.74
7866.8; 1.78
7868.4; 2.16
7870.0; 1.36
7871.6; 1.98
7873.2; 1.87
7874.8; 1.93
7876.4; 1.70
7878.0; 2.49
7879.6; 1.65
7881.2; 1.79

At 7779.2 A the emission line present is [N II] 6583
